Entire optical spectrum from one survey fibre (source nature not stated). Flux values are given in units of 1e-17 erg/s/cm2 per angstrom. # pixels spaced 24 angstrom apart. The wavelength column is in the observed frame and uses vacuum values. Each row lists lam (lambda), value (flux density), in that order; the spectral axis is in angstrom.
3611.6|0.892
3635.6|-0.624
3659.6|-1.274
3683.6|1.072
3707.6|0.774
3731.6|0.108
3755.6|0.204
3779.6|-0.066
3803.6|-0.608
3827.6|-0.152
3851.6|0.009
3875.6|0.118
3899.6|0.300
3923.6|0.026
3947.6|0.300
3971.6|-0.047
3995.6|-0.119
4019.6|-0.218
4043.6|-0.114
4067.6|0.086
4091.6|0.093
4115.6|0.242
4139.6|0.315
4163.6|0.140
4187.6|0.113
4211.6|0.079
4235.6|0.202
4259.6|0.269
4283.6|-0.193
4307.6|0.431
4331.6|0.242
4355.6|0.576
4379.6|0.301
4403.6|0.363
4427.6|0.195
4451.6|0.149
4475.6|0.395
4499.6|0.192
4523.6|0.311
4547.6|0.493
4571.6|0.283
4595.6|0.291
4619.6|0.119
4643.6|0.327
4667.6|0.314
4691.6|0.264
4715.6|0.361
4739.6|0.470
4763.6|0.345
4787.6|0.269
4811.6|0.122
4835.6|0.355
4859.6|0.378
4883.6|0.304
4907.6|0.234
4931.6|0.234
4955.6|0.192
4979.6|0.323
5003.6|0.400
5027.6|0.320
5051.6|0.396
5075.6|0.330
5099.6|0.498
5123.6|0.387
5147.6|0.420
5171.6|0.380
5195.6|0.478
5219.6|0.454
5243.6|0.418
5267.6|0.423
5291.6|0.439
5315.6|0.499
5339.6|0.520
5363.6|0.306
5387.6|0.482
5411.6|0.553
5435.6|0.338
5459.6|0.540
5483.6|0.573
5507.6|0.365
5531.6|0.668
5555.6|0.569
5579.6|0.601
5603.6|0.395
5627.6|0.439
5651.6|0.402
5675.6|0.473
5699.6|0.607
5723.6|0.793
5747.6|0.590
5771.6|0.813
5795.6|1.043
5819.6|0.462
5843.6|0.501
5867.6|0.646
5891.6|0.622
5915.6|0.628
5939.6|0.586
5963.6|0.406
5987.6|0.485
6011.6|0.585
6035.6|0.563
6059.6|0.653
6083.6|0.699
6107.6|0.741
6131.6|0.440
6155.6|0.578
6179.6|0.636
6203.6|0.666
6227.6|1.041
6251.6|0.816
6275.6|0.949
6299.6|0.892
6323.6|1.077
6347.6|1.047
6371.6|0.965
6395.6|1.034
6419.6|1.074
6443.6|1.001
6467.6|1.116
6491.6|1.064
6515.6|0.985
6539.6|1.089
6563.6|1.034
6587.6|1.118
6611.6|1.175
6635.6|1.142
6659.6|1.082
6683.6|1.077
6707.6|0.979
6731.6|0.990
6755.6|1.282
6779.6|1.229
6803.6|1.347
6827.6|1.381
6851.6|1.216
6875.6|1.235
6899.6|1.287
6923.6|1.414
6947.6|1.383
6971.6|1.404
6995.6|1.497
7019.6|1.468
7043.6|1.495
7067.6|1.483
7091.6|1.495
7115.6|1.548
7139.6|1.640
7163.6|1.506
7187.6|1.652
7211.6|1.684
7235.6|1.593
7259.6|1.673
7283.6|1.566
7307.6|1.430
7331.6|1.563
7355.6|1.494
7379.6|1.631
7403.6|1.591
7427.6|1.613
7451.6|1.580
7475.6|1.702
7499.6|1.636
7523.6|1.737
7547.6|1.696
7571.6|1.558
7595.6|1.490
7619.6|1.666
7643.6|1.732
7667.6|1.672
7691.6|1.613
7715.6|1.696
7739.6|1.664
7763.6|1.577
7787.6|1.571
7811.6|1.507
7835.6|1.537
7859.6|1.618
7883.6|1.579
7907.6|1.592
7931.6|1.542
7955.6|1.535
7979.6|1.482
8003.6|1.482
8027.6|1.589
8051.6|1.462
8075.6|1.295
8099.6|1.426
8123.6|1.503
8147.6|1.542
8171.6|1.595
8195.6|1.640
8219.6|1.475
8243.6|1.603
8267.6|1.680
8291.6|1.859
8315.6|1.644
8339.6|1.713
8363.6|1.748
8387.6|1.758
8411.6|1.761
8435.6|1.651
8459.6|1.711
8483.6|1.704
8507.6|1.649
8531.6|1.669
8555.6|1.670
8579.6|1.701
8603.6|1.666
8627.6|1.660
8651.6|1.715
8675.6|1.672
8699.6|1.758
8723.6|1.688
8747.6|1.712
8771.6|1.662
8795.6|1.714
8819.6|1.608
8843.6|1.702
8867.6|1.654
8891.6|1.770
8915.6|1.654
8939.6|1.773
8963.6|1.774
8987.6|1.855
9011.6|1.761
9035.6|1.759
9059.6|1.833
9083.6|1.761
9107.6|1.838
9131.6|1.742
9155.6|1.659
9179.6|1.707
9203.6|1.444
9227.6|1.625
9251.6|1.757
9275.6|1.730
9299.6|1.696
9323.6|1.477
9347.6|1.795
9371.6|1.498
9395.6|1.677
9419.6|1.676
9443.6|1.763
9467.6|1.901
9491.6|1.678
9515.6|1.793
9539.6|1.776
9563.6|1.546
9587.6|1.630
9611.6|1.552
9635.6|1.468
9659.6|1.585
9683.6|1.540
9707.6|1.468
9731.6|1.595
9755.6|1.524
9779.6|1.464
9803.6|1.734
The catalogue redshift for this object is 0.561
